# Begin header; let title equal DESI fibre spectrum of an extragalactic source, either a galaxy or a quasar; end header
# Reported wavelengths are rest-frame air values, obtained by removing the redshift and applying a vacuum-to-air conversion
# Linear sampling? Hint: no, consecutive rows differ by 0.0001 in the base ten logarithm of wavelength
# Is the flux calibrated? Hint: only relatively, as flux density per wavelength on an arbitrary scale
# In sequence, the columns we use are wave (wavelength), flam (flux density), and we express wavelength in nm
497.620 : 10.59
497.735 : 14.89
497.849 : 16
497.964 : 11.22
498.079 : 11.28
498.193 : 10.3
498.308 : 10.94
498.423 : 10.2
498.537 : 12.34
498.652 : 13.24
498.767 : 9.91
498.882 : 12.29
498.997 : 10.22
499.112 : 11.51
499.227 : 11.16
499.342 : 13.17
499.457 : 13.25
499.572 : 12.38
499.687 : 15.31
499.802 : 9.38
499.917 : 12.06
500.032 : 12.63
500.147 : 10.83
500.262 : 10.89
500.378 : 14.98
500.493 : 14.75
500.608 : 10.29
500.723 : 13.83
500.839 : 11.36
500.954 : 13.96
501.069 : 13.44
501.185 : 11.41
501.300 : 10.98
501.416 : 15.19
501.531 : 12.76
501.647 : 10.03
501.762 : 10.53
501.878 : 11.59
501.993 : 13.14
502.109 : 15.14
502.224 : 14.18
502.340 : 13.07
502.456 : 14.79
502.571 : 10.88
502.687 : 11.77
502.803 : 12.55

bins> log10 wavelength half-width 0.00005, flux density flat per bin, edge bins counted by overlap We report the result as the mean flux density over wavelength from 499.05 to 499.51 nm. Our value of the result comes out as 12.2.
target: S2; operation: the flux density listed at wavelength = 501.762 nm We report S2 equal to 10.53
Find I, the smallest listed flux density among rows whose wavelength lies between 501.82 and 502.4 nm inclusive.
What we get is 11.59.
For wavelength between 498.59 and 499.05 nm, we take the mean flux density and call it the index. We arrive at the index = 11.4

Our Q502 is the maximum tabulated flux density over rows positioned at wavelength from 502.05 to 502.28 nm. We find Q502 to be 15.14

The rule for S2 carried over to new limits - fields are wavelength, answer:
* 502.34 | 13.07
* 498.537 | 12.34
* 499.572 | 12.38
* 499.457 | 13.25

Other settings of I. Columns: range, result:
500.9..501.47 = 10.98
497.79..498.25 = 10.3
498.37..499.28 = 9.91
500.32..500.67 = 10.29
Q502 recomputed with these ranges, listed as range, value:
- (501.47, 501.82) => 12.76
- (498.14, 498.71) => 13.24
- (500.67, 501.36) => 13.96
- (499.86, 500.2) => 12.63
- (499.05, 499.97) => 15.31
